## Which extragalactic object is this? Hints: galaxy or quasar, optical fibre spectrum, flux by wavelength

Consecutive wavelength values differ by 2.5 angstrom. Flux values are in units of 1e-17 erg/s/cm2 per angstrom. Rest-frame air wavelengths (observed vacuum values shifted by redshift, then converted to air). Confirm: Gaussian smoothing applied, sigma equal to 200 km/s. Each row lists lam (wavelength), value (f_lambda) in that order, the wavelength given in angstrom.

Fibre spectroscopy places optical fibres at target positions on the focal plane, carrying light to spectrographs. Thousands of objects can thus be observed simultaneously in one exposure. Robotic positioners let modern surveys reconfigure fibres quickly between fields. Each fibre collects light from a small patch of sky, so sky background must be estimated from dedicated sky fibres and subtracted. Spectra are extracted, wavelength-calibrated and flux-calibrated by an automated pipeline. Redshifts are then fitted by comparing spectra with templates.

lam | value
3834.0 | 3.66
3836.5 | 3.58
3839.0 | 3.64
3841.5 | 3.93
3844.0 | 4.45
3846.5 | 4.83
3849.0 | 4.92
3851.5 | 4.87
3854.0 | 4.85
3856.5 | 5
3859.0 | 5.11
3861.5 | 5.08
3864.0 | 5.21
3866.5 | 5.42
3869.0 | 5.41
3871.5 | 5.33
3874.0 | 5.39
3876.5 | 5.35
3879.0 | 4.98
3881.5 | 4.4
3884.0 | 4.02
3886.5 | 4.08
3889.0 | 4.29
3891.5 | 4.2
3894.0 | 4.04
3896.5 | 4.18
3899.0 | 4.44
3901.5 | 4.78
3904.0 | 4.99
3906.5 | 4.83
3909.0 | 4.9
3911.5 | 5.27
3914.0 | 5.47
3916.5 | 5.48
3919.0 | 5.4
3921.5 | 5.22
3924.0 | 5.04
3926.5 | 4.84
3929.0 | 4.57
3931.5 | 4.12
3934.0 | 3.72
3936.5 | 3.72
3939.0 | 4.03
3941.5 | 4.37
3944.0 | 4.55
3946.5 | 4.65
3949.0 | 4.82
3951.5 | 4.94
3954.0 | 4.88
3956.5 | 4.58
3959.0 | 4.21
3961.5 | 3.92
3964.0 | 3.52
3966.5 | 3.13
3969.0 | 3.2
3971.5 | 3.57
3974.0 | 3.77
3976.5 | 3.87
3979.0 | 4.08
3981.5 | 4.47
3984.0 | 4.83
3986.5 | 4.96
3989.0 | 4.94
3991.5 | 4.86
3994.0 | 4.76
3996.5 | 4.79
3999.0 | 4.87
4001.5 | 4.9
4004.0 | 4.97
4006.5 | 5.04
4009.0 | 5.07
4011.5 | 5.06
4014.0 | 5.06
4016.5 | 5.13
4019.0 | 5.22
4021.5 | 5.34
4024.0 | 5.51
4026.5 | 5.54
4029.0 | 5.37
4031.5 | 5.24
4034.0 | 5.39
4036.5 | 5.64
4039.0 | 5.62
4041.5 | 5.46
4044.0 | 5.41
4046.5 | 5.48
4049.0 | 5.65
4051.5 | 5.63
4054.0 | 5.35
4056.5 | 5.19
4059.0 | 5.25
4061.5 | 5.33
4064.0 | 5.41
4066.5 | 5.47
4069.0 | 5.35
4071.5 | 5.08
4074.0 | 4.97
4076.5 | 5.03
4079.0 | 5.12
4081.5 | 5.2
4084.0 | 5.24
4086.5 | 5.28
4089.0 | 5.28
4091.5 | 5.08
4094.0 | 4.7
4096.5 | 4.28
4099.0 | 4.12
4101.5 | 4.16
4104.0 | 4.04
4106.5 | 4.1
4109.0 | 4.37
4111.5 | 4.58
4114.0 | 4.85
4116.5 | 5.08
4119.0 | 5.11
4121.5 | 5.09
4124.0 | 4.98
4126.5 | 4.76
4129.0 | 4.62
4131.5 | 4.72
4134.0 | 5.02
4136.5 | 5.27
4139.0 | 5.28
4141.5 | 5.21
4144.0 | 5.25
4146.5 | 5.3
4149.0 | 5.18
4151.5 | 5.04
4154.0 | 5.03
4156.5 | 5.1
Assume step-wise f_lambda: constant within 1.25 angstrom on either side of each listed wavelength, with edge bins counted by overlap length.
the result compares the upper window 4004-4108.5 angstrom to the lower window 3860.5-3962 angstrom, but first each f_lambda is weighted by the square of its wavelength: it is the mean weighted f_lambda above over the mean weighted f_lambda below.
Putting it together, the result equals 1.17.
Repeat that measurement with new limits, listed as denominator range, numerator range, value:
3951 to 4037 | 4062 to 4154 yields 1.11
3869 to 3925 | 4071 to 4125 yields 1.10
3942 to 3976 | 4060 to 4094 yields 1.33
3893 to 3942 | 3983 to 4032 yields 1.14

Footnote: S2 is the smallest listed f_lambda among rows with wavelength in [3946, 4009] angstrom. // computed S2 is 3.13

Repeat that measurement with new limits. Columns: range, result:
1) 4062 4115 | 4.04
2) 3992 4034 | 4.76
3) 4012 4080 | 4.97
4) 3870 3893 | 4.02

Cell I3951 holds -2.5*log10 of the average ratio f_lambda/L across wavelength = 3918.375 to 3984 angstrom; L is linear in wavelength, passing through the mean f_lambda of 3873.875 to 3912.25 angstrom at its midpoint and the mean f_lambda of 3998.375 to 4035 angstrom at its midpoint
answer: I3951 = 0.14 mag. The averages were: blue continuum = 4.6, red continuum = 5.18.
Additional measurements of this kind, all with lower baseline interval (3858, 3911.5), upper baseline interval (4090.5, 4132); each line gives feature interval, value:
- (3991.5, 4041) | -0.108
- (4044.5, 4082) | -0.141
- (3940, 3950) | 0.039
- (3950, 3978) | 0.191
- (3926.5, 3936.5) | 0.142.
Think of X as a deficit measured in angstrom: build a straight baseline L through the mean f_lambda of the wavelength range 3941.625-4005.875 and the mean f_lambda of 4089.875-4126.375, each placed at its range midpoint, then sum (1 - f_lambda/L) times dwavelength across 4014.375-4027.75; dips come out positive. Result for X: -2.5 angstrom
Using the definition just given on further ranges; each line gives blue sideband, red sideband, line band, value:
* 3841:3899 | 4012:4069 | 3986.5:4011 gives 1.48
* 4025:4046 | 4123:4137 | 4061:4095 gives 0.10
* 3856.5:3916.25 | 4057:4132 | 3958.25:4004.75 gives 5.53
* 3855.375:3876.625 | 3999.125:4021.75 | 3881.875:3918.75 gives 3.90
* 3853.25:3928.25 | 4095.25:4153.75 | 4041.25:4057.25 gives -2.07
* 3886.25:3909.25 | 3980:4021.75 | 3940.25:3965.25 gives 1.47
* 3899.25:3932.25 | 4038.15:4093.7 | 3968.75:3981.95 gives 3.30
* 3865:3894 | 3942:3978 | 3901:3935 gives -3.41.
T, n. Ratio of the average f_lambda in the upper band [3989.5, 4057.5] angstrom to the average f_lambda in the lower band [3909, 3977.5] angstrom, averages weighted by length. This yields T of 1.19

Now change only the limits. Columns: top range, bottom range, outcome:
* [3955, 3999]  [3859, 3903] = 0.89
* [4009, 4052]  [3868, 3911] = 1.15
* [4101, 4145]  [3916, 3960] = 1.04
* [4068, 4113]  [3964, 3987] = 1.21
